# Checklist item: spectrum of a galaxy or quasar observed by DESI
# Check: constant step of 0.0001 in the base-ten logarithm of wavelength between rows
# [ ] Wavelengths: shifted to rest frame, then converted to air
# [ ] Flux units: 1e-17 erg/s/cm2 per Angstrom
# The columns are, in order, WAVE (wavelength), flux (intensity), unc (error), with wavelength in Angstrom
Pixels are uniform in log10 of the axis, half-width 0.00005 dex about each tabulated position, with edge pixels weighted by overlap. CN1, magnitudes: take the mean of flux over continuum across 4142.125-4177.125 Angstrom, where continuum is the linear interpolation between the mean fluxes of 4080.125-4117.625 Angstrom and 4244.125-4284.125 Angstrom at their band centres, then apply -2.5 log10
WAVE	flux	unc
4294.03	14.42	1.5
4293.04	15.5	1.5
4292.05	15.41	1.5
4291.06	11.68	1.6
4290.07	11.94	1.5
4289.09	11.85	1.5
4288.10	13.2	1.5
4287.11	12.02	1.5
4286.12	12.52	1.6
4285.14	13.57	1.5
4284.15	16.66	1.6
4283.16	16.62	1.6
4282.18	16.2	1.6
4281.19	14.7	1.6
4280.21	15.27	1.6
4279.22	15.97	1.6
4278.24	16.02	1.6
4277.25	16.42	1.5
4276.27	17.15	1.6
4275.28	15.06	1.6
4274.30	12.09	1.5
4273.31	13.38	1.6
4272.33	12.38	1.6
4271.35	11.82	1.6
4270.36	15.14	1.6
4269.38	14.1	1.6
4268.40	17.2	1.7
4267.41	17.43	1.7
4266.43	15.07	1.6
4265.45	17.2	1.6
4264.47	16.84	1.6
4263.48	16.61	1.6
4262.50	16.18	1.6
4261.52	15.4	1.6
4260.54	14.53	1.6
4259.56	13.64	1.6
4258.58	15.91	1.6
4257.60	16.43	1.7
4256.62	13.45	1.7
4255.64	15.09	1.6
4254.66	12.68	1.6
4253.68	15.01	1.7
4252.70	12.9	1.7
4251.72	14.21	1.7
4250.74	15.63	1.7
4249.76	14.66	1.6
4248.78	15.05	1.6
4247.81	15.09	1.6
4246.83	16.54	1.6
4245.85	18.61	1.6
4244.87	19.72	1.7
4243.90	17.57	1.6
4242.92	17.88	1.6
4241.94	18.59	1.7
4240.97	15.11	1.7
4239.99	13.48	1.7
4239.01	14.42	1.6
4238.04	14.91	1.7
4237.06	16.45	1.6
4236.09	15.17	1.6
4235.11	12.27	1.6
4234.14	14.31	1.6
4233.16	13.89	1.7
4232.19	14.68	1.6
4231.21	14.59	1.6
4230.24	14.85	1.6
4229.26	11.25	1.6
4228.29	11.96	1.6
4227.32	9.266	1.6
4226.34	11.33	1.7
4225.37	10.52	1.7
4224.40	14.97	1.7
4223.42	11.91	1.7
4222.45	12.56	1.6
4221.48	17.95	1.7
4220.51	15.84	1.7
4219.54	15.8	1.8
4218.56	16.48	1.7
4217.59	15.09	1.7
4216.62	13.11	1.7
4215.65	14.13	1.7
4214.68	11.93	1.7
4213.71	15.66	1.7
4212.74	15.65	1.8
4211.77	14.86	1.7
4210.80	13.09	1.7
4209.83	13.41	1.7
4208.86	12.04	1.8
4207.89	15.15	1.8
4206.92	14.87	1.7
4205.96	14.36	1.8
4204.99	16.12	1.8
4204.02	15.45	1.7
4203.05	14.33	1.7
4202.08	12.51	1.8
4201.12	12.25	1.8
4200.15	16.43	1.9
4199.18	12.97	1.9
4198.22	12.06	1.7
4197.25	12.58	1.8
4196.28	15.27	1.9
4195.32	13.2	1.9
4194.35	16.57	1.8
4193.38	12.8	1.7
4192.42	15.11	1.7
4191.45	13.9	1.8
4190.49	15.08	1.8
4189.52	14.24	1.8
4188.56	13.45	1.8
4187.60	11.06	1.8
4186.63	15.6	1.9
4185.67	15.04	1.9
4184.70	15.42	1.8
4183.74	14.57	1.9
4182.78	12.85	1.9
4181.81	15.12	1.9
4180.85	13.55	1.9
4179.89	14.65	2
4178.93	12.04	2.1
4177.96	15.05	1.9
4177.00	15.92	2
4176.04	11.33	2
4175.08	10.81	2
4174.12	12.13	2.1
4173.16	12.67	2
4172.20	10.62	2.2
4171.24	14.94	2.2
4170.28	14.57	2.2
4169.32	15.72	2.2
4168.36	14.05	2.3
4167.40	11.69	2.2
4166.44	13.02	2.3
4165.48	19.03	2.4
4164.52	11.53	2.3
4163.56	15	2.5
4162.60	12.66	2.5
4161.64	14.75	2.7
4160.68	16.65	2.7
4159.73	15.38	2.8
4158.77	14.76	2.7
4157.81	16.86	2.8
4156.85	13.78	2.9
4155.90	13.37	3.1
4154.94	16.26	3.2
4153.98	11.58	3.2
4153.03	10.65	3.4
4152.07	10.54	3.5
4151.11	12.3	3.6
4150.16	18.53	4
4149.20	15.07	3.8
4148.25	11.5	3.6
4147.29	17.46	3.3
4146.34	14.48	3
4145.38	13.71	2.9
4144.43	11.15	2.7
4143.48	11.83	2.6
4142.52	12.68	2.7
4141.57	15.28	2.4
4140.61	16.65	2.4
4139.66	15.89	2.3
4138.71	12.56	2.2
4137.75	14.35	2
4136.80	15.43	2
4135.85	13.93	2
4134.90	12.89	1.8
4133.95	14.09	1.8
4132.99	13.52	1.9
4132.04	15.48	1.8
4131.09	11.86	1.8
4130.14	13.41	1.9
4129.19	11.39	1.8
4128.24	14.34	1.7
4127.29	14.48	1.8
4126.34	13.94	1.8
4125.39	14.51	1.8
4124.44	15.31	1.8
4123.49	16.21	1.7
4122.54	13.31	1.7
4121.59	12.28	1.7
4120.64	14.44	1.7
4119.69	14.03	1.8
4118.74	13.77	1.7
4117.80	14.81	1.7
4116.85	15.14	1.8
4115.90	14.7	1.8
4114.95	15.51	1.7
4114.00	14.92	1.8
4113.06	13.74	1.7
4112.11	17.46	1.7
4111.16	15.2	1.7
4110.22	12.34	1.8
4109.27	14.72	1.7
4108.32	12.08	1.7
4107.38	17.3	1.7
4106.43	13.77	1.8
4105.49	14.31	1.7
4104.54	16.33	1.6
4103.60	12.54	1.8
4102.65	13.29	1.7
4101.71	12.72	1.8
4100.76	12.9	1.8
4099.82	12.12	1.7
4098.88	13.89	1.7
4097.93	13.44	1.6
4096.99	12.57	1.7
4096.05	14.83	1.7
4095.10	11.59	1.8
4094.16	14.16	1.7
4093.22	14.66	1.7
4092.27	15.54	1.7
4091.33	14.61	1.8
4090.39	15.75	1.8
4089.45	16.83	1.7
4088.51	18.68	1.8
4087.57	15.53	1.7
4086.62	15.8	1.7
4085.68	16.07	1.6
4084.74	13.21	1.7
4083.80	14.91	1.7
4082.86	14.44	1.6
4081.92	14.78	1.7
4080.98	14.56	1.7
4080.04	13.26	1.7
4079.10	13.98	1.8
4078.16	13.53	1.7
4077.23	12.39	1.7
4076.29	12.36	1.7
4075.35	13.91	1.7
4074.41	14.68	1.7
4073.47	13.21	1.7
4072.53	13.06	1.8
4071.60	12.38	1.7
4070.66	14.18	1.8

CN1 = 0.08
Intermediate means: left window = 14.5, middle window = 13.7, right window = 15.4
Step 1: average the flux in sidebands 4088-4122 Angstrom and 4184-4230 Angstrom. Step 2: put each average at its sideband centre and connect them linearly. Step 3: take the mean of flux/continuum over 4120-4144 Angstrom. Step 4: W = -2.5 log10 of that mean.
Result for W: 0.02 mag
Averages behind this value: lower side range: 14.4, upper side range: 13.9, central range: 14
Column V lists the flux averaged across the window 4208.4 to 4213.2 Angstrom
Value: 13.8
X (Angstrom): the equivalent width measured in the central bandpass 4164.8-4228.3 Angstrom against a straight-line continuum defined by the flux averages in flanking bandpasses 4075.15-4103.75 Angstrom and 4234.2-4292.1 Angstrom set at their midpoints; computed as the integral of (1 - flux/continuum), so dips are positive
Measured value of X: 3.4 Angstrom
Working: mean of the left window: 14.2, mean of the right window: 15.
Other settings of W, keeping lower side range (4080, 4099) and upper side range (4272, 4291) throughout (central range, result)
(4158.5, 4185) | 0.05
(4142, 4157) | 0.09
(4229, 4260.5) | -0.05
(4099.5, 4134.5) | 0.04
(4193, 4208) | 0.03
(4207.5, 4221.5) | -0.01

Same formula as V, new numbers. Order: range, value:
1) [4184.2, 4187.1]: 15.4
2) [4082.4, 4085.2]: 14.2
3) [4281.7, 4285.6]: 15.8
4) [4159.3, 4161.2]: 16.1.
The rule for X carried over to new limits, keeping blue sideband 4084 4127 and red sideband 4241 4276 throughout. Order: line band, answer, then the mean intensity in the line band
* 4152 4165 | 0.7 Angstrom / 13.9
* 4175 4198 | 1.5 Angstrom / 14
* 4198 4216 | 1.2 Angstrom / 14.1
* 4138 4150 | 0.5 Angstrom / 14.1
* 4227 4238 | 1.2 Angstrom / 13.6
